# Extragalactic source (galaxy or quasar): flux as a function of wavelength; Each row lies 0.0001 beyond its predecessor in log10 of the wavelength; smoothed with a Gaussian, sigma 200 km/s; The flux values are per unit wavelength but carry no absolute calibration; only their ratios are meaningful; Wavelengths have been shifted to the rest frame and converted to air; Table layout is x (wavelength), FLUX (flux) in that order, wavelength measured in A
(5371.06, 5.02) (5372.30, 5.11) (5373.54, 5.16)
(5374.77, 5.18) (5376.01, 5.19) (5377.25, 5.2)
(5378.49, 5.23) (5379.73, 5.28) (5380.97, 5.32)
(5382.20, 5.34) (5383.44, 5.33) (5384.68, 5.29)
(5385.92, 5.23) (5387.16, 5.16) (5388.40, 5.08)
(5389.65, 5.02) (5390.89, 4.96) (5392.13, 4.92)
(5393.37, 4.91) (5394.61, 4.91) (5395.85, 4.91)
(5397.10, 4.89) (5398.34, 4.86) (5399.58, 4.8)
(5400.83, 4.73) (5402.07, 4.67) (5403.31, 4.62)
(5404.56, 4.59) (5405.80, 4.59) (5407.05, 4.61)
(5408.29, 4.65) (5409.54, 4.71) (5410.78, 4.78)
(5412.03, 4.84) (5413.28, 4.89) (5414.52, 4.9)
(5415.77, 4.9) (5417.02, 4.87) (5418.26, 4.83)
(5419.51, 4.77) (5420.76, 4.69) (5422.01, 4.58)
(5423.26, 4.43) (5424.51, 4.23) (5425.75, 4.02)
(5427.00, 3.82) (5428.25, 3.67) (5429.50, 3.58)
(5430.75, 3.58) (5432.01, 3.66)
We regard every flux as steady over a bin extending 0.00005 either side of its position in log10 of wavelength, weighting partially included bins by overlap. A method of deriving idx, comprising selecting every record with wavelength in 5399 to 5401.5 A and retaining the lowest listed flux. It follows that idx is 4.73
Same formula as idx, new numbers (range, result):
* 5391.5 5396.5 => 4.91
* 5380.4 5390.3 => 5.02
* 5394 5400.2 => 4.8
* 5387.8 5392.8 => 4.92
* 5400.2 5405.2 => 4.59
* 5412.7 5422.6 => 4.58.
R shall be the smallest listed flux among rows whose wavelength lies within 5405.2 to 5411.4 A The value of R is 4.59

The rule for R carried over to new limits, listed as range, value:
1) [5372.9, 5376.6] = 5.16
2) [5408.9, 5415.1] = 4.71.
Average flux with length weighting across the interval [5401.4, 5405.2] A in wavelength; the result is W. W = 4.64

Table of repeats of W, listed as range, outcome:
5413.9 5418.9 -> 4.88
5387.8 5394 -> 4.98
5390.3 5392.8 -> 4.95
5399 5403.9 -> 4.71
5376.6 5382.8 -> 5.28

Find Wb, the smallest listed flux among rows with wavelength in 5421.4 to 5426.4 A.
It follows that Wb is 4.02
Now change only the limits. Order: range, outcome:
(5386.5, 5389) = 5.08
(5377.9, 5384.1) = 5.23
